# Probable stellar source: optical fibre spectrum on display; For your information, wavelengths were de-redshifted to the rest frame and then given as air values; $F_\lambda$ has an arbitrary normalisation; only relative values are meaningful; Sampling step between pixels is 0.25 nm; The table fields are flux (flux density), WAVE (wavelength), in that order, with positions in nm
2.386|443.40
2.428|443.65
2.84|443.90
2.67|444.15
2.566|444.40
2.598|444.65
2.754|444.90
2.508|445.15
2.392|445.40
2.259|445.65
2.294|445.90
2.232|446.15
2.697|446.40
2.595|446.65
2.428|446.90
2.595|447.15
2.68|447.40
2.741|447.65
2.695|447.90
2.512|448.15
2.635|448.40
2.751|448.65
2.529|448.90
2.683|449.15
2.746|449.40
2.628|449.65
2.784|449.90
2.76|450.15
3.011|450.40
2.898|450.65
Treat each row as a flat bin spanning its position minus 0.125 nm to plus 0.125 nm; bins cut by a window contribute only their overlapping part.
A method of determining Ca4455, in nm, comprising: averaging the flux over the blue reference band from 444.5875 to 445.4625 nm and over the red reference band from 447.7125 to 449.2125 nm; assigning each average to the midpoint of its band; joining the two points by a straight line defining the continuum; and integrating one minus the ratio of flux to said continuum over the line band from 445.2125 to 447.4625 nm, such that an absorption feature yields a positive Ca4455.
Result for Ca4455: 0.12 nm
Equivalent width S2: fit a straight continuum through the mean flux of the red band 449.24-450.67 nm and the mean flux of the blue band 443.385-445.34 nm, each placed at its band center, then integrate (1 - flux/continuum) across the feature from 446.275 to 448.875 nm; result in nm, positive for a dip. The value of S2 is 0.079 nm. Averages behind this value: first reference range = 2.6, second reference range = 2.79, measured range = 2.63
